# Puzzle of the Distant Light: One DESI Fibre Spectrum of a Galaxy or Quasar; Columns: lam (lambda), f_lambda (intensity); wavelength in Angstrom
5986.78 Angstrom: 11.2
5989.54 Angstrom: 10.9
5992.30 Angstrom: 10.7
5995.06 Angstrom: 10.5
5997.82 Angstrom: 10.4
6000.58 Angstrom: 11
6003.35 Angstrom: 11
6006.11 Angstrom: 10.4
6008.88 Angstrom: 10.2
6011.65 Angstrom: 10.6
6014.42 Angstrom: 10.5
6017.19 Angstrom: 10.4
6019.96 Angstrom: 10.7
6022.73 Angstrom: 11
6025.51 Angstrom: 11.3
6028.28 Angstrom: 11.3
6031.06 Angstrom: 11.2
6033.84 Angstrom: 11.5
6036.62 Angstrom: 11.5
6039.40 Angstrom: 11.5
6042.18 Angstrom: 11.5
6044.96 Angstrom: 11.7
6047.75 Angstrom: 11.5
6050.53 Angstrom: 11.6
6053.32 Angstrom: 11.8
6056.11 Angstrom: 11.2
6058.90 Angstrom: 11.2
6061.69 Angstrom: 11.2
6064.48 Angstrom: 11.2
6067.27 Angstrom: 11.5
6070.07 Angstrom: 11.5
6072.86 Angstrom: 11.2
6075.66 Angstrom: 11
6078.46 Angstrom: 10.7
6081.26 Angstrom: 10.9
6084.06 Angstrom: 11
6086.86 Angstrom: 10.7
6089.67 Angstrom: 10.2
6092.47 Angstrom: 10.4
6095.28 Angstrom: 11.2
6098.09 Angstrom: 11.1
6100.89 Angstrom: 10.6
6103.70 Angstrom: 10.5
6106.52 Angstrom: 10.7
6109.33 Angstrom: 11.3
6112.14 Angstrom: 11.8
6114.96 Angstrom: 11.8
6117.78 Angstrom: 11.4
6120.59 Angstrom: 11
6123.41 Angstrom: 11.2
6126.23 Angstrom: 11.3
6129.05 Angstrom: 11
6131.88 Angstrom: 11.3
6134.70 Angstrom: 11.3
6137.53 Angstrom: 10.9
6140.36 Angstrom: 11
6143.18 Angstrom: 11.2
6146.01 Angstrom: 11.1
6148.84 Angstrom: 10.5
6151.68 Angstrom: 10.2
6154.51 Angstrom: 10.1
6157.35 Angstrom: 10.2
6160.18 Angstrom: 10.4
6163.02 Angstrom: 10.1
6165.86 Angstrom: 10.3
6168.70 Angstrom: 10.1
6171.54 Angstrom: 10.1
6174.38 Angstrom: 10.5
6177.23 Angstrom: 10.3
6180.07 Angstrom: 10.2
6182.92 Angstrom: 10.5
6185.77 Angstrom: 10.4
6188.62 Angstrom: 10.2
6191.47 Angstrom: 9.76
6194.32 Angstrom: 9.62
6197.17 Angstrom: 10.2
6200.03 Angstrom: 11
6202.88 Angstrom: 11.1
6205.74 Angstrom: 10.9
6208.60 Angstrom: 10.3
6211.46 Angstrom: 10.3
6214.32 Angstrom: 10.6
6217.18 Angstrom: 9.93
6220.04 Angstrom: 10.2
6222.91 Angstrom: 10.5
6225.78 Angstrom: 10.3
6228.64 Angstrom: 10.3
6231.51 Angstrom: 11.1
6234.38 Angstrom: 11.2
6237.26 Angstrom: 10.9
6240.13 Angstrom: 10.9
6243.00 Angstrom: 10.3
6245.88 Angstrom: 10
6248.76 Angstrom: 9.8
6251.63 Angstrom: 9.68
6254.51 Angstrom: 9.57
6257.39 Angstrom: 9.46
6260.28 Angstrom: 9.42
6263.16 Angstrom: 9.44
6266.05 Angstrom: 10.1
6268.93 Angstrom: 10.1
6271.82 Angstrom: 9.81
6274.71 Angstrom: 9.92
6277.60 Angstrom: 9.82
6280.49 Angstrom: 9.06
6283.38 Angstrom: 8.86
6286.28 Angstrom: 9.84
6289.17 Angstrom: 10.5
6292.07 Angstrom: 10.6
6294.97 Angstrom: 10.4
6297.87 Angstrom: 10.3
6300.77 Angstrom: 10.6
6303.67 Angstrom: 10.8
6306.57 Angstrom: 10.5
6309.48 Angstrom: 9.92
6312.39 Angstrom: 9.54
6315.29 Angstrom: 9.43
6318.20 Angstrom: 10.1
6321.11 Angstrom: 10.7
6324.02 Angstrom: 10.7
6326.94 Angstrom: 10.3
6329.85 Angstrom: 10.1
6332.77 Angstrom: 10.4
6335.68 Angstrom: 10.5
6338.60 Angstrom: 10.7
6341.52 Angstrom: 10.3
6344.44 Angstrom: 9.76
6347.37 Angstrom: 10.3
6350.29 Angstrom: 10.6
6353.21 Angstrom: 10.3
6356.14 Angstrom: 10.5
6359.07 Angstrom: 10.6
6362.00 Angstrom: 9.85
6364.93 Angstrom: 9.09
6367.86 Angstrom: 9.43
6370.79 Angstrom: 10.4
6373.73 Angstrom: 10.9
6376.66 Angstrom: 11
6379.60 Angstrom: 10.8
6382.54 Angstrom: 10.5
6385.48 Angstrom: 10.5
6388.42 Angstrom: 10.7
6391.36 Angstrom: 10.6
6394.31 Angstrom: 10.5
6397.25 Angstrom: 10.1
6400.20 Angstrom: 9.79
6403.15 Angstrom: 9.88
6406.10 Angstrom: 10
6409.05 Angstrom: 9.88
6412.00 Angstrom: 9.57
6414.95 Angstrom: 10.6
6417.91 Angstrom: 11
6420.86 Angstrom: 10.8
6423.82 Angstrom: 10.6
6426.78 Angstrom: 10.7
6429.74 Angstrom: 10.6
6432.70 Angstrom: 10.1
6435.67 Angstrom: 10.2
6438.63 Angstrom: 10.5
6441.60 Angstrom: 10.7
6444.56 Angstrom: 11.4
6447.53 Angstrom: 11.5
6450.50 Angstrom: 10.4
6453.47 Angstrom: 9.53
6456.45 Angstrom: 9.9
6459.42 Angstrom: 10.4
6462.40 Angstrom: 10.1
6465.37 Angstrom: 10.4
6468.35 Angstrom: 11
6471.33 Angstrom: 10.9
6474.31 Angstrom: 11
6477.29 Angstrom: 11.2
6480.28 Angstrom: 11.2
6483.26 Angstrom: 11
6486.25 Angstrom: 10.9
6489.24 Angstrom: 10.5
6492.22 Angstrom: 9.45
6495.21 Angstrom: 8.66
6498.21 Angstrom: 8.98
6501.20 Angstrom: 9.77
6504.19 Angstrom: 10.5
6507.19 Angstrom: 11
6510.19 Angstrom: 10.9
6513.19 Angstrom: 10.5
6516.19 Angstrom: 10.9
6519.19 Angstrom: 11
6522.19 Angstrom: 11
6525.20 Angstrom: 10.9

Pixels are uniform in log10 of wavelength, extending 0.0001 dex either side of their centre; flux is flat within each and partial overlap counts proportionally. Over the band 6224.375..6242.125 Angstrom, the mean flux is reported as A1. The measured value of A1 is 10.8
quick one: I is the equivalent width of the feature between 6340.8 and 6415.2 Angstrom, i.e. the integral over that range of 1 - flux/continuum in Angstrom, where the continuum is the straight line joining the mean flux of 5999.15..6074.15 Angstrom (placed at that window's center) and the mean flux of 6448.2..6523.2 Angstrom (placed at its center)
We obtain 2.65 Angstrom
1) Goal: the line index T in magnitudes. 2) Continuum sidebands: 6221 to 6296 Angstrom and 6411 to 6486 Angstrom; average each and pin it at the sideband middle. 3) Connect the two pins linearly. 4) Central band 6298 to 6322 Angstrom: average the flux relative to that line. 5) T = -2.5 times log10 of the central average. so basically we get 0.00 mag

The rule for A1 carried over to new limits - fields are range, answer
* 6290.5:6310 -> 10.5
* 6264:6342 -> 10.1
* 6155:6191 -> 10.3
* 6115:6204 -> 10.6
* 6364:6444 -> 10.4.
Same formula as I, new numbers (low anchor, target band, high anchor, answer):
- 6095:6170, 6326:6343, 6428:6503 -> 0.3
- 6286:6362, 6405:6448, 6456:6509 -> -0.7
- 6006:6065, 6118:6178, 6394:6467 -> 1.3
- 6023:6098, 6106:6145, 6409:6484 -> -0.5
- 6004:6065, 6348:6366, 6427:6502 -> 0.7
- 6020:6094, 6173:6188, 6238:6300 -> 0.1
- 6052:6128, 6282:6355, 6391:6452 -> 2.8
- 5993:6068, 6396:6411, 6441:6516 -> 0.9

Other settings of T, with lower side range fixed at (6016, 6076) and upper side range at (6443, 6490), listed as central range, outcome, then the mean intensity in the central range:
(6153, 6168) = 0.09 mag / 10.2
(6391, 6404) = 0.07 mag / 10.1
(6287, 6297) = 0.05 mag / 10.4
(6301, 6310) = 0.05 mag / 10.5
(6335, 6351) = 0.06 mag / 10.3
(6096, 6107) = 0.05 mag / 10.8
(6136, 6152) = 0.03 mag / 10.9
